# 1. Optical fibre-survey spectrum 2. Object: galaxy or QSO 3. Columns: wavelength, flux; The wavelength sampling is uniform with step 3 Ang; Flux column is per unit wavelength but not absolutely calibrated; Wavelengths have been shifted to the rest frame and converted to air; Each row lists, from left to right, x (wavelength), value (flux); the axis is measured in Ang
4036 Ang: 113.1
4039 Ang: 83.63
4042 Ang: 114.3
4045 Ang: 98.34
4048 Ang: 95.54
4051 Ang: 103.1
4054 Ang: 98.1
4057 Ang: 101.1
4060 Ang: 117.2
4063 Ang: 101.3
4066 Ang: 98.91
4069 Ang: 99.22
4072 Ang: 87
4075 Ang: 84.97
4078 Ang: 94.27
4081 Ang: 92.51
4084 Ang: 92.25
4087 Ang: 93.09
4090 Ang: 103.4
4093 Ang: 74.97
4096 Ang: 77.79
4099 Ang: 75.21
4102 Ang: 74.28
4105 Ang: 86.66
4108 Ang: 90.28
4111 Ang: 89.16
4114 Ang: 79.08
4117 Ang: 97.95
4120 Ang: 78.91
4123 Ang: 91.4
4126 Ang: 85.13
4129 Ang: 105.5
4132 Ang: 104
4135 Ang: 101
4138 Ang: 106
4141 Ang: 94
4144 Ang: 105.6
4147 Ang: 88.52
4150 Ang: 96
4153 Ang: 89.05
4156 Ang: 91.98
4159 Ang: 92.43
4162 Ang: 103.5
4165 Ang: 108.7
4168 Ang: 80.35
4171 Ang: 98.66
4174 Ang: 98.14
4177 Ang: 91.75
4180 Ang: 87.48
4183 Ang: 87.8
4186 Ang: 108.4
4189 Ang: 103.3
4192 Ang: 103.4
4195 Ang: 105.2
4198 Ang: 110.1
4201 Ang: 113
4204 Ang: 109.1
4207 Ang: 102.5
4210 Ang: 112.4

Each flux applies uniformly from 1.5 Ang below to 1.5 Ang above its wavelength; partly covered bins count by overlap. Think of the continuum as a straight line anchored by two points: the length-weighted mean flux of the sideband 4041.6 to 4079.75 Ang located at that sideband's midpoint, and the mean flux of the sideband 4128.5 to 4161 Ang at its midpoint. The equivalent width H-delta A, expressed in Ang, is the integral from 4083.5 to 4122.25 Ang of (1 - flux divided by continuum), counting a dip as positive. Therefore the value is 5.01 Ang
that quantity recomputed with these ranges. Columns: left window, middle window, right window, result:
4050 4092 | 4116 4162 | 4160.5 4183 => 0.2 Ang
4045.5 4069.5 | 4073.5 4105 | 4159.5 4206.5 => 4.7 Ang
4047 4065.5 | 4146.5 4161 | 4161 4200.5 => 1.1 Ang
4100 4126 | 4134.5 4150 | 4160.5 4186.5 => -1.4 Ang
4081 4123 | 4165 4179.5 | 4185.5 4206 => 1.2 Ang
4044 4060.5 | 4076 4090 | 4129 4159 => 0.9 Ang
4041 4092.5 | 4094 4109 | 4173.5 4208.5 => 2.8 Ang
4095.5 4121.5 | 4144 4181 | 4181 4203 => 0.9 Ang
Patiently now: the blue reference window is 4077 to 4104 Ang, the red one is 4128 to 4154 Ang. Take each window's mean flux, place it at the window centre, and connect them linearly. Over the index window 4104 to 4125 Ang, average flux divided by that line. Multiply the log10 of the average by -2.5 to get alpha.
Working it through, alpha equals 0.06 mag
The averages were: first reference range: 86.3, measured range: 87.6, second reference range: 98.9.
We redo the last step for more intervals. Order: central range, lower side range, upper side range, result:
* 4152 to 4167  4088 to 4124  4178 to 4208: -0.009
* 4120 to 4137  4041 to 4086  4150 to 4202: 0.025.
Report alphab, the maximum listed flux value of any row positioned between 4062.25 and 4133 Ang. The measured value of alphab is 105.5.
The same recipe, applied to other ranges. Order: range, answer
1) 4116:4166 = 108.7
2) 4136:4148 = 106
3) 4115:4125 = 97.95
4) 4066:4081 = 99.22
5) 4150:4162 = 103.5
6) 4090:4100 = 103.4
